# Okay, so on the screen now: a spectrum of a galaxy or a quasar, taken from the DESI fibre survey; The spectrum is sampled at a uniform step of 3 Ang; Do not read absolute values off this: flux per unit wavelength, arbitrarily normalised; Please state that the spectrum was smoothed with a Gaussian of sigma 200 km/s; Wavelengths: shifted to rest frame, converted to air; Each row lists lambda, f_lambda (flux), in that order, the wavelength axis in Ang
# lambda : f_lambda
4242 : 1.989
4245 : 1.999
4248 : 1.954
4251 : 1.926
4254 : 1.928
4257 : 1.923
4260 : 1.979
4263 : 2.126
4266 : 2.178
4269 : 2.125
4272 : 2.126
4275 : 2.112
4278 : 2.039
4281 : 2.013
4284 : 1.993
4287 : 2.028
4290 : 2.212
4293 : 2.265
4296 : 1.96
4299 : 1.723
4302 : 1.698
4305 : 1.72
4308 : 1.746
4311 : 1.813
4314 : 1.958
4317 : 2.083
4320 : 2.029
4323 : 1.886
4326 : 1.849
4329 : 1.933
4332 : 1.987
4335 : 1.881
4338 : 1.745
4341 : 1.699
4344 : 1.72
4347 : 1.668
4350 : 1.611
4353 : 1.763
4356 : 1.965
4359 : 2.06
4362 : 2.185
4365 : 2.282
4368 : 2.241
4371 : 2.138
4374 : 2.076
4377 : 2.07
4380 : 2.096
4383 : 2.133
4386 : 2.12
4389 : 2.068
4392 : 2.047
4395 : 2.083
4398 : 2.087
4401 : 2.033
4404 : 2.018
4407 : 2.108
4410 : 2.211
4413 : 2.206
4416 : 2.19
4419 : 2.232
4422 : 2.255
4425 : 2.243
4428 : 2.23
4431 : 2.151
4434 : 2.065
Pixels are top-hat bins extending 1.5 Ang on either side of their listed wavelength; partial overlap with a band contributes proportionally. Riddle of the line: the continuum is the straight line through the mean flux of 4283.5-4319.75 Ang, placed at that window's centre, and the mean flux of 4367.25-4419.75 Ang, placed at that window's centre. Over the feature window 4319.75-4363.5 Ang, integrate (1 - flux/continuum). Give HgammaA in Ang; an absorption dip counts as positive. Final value 3.3 Ang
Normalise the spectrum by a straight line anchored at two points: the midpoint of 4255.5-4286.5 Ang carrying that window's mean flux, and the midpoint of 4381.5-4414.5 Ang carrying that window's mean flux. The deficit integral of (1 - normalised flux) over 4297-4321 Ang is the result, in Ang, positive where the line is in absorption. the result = 2.6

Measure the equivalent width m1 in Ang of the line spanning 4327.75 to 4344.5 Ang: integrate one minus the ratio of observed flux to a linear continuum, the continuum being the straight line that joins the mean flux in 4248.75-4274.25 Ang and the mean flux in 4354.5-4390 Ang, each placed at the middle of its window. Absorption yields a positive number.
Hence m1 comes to 2.1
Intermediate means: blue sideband 2.04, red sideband 2.12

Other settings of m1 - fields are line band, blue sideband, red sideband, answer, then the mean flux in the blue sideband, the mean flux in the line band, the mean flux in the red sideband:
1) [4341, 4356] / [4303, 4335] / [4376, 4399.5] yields 1.97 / 1.9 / 1.72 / 2.09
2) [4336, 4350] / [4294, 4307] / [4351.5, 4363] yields 1.68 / 1.79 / 1.7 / 1.98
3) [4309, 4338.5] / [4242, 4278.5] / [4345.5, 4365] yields 0.44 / 2.03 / 1.92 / 1.91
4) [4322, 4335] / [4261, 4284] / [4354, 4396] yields 1.18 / 2.09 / 1.91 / 2.11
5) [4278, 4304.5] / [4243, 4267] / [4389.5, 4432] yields 0.69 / 2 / 1.98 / 2.15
